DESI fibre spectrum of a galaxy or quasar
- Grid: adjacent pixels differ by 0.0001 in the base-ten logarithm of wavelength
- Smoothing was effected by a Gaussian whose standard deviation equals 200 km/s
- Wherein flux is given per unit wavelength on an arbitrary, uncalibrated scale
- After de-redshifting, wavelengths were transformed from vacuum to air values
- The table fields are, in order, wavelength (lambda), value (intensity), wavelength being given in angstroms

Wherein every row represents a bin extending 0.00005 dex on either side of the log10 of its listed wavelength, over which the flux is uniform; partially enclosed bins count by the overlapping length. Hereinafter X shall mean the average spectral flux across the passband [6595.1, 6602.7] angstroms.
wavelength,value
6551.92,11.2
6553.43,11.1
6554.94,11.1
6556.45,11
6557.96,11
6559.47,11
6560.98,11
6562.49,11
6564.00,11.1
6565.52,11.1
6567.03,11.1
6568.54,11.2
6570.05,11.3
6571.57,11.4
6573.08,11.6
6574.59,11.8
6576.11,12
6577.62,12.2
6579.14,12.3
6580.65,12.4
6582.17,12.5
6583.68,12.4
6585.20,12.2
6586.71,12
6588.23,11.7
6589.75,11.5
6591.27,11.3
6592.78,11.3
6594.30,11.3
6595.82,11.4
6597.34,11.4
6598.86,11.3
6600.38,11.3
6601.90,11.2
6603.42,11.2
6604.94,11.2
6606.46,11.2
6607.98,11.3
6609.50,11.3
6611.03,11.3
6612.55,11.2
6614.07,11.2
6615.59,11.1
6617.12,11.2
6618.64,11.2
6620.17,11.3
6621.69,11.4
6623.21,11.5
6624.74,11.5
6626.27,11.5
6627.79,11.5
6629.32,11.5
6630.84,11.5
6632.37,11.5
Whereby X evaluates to 11.3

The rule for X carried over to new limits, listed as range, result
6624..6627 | 11.5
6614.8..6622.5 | 11.2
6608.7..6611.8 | 11.3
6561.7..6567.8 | 11.1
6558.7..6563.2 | 11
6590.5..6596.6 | 11.3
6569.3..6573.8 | 11.4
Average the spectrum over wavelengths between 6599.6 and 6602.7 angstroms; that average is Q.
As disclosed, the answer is 11.2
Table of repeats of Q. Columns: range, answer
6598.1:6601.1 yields 11.3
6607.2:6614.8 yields 11.3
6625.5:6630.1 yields 11.5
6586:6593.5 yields 11.6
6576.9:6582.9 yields 12.3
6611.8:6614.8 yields 11.2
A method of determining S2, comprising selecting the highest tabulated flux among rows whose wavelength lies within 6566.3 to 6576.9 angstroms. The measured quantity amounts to 12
